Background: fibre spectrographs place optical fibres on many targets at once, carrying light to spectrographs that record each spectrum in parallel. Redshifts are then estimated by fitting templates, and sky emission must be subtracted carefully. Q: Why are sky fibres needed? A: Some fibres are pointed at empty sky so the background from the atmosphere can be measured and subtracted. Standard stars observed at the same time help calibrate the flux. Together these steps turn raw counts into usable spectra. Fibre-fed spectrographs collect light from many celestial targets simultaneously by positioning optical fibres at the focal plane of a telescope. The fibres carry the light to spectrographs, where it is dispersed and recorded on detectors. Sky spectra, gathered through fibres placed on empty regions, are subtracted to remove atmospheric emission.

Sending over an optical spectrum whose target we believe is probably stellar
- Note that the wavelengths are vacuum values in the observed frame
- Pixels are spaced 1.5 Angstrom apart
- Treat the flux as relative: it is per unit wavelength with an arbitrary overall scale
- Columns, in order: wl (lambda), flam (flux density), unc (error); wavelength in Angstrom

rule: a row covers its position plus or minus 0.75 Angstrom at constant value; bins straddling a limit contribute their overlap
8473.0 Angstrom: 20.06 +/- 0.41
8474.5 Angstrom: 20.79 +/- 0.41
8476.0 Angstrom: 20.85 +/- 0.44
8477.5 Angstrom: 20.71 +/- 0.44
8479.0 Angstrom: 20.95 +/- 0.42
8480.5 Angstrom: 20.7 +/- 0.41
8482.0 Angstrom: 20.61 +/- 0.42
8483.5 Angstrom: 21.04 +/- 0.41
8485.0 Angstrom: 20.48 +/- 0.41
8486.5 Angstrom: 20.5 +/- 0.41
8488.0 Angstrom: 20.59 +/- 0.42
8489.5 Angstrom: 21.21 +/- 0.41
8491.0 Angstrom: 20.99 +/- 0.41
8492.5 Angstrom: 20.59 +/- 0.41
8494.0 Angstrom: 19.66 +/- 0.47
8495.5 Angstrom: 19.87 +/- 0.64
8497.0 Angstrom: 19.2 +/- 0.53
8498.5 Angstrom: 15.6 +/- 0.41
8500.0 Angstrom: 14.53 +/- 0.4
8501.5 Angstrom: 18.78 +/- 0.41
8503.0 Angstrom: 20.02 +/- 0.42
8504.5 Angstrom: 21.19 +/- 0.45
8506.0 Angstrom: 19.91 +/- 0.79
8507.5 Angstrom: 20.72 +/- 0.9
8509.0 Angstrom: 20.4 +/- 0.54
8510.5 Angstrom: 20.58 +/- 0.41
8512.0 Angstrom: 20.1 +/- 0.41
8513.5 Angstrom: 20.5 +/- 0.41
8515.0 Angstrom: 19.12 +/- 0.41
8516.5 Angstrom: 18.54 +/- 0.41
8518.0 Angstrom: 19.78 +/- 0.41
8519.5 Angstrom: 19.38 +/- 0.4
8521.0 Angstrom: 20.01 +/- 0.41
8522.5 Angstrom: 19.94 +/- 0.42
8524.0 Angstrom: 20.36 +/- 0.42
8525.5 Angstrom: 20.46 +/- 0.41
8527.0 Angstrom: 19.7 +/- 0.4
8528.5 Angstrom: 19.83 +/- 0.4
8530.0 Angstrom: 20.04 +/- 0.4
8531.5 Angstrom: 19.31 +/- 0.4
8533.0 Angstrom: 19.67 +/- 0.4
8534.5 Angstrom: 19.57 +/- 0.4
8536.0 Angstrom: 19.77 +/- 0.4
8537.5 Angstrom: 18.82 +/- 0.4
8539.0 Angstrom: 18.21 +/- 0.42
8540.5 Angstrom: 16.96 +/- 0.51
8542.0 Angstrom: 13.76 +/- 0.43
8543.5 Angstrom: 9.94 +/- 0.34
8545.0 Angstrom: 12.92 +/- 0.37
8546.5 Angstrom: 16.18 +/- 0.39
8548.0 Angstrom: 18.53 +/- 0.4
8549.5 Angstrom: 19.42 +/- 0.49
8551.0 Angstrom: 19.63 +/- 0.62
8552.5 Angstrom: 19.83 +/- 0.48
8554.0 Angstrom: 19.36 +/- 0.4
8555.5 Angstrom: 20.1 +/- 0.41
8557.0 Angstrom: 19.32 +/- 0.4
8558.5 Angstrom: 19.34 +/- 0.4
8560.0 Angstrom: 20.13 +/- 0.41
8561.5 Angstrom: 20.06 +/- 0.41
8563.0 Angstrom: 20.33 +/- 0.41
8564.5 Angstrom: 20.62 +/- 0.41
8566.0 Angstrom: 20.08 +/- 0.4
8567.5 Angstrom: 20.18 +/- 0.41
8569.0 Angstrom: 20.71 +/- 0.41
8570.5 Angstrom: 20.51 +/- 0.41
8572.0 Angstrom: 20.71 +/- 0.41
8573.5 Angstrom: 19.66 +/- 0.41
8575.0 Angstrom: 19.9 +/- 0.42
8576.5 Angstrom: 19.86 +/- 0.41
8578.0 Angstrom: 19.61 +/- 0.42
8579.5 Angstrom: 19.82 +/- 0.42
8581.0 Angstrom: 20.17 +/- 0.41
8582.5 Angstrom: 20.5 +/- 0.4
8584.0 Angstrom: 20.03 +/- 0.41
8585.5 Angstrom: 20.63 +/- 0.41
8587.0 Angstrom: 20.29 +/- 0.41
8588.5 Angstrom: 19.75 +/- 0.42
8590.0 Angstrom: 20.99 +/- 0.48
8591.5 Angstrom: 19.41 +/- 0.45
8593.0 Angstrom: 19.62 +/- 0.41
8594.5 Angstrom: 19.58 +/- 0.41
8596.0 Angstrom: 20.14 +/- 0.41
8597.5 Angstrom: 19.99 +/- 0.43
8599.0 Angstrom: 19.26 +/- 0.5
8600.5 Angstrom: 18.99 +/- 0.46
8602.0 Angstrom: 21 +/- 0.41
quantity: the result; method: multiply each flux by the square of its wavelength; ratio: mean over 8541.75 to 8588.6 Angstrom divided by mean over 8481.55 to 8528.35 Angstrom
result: 0.98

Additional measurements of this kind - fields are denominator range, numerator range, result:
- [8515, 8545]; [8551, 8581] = 1.09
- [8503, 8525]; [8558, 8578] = 1.02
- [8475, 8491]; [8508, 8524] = 0.96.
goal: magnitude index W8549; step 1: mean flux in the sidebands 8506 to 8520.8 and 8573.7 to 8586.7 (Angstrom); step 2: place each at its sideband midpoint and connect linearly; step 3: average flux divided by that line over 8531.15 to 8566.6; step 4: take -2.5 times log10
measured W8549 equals 0.090 mag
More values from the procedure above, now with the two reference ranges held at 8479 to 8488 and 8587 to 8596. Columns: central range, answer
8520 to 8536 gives 0.03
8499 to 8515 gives 0.05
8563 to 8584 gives -0.01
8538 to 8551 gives 0.25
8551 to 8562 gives 0.02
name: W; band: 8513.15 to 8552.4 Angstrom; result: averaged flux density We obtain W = 18.5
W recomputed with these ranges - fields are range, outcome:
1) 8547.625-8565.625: 19.8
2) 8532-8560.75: 18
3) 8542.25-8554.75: 16.8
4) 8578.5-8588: 20.2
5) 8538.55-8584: 18.9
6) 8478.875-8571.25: 19.3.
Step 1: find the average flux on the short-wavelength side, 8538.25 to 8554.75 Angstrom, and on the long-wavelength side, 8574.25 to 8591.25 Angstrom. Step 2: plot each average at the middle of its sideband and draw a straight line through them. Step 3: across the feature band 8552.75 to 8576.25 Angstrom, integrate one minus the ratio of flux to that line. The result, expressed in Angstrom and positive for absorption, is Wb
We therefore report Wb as -2.1 Angstrom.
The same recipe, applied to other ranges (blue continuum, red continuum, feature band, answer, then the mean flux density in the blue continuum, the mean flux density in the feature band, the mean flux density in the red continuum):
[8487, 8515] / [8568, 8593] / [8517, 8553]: 2.66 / 19.7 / 18.4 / 20.1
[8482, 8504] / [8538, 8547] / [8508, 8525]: -2.60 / 19.6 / 19.9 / 14.7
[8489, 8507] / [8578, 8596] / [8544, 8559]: 1.10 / 19.3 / 18.3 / 20.1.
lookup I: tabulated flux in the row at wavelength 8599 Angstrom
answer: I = 19.26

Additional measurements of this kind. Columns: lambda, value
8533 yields 19.67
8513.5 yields 20.5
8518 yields 19.78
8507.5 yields 20.72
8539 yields 18.21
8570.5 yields 20.51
